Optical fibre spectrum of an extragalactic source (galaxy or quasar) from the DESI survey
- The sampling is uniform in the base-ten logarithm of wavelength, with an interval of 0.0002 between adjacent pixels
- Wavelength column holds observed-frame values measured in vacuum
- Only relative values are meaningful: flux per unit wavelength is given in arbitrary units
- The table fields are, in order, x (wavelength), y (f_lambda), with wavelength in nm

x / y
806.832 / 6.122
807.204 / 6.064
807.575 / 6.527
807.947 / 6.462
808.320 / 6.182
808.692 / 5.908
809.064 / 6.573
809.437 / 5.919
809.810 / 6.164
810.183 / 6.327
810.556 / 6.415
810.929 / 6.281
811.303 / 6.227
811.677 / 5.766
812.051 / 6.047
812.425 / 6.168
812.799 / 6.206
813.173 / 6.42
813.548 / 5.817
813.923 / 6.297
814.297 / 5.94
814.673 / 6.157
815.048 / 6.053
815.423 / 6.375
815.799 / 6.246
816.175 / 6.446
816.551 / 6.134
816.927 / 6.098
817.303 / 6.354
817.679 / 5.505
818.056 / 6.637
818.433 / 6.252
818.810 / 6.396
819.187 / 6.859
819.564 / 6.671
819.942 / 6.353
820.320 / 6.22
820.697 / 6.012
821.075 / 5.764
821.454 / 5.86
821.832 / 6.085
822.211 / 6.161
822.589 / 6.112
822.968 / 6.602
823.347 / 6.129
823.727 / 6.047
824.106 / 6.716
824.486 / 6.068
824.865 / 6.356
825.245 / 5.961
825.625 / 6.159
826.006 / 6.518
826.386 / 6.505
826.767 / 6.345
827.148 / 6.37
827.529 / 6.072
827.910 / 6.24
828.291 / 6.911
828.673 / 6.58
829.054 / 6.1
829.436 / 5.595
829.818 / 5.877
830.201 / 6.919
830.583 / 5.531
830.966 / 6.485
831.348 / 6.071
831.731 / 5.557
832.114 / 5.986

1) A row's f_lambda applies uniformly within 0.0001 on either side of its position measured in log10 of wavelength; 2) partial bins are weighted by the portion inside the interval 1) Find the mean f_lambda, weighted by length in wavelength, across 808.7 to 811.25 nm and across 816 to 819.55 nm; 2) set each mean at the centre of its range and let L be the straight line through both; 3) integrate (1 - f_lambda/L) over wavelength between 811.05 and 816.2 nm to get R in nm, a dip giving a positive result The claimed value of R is 0.11 nm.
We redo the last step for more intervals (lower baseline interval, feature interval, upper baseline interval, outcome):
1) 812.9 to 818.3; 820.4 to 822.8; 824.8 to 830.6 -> 0.08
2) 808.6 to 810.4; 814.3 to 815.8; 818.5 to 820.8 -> 0.04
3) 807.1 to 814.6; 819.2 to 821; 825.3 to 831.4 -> -0.03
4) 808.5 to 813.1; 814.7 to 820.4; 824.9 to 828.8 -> -0.05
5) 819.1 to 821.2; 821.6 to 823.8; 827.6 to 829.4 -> 0.05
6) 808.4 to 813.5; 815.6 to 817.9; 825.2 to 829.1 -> 0.04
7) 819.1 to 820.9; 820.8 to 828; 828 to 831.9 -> 0.09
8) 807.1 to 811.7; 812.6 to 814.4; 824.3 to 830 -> 0.03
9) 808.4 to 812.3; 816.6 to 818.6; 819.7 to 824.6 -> 0.00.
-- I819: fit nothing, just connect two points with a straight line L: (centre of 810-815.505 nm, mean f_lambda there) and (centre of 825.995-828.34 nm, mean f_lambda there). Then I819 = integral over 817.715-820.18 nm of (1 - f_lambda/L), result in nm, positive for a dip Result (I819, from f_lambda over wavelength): -0.078 nm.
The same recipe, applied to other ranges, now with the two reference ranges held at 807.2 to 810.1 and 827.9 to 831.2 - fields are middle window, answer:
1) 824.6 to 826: 0.01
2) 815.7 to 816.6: -0.01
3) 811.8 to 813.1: 0.02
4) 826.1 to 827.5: -0.03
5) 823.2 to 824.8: 0.00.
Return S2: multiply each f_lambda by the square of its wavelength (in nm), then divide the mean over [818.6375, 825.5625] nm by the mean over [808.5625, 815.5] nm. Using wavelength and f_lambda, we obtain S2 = 1.0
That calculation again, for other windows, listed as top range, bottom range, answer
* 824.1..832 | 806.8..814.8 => 1.05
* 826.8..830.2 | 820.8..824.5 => 1.03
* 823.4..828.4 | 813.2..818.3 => 1.05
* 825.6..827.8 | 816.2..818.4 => 1.05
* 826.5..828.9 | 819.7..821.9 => 1.08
